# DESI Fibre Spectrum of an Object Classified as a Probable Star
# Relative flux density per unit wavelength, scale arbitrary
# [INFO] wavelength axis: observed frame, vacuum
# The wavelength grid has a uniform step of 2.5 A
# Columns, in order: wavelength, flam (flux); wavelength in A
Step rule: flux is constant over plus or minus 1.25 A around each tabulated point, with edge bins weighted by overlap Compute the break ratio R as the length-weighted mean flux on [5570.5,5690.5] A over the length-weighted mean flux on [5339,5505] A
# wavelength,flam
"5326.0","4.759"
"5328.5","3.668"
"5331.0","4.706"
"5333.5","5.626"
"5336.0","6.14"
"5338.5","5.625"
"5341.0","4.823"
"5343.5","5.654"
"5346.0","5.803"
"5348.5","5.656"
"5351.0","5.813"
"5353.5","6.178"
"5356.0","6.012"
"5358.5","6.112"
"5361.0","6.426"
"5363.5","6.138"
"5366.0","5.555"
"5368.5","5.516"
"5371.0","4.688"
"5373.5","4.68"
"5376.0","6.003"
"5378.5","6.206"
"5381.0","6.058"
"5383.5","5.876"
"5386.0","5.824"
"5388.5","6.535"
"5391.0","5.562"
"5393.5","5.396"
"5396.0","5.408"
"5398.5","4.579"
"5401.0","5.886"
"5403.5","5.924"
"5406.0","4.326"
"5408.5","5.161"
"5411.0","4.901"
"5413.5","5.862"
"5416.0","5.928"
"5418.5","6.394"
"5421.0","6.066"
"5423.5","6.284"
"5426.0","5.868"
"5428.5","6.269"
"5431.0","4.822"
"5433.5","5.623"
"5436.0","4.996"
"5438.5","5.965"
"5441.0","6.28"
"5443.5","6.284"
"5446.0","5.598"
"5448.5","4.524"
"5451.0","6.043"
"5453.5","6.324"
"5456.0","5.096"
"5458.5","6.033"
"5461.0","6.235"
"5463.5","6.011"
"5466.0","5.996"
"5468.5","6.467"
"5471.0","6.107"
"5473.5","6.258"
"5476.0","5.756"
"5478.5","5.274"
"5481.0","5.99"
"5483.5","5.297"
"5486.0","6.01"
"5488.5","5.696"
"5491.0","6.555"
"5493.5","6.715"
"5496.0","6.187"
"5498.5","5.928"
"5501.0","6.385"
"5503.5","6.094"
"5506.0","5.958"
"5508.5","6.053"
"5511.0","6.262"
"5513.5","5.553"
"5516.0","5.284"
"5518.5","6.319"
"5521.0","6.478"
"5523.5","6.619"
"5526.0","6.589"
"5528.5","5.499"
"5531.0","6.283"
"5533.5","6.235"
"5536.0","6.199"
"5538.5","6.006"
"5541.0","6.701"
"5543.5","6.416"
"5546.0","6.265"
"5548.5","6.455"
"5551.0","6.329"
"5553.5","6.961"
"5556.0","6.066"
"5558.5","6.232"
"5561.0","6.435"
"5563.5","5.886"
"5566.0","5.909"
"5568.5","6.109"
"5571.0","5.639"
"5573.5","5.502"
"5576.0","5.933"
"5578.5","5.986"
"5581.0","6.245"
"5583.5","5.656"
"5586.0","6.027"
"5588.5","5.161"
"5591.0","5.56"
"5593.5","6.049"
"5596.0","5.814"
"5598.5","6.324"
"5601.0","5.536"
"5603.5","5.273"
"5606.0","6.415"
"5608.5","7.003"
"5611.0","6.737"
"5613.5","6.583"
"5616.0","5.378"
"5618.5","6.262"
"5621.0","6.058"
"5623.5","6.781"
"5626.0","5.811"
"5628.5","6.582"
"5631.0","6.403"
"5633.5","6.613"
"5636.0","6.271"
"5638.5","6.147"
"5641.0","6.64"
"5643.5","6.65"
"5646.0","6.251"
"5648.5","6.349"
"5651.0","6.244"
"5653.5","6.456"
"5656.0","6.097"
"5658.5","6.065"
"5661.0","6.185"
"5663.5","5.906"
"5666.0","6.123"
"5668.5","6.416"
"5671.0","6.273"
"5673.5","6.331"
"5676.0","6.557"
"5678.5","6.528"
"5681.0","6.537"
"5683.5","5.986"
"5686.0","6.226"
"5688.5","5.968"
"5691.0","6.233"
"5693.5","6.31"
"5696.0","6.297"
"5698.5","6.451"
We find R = 1.06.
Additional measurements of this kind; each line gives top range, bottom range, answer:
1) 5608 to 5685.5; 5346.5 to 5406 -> 1.11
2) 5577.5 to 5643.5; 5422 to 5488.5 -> 1.05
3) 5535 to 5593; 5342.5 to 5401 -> 1.06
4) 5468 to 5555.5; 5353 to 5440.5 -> 1.08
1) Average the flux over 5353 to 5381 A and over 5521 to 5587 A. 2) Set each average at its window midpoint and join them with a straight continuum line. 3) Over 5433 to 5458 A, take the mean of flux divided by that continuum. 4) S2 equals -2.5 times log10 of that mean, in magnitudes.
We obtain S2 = 0.05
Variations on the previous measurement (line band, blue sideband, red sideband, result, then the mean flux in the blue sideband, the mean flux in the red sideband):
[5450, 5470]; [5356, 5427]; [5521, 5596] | -0.03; 5.69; 6.1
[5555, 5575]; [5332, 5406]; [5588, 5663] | 0.02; 5.69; 6.2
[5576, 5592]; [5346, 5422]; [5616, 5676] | 0.06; 5.69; 6.29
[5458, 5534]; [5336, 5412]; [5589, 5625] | -0.04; 5.62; 6.1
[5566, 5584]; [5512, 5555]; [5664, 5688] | 0.07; 6.25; 6.31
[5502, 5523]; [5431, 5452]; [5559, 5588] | -0.05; 5.61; 5.93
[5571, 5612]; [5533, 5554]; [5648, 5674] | 0.07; 6.38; 6.22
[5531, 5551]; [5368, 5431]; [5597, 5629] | -0.06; 5.63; 6.2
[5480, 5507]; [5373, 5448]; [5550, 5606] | -0.05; 5.68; 5.95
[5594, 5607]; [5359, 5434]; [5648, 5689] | 0.04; 5.66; 6.25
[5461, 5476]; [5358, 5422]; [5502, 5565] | -0.03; 5.65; 6.21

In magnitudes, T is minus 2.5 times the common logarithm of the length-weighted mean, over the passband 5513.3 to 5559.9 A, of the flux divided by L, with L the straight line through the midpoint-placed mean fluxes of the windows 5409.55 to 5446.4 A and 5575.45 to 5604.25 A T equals -0.081 mag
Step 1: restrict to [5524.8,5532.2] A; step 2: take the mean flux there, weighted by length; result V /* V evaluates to 6.12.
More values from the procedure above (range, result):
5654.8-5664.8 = 6.06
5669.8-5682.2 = 6.45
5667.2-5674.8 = 6.34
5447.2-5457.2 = 5.5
